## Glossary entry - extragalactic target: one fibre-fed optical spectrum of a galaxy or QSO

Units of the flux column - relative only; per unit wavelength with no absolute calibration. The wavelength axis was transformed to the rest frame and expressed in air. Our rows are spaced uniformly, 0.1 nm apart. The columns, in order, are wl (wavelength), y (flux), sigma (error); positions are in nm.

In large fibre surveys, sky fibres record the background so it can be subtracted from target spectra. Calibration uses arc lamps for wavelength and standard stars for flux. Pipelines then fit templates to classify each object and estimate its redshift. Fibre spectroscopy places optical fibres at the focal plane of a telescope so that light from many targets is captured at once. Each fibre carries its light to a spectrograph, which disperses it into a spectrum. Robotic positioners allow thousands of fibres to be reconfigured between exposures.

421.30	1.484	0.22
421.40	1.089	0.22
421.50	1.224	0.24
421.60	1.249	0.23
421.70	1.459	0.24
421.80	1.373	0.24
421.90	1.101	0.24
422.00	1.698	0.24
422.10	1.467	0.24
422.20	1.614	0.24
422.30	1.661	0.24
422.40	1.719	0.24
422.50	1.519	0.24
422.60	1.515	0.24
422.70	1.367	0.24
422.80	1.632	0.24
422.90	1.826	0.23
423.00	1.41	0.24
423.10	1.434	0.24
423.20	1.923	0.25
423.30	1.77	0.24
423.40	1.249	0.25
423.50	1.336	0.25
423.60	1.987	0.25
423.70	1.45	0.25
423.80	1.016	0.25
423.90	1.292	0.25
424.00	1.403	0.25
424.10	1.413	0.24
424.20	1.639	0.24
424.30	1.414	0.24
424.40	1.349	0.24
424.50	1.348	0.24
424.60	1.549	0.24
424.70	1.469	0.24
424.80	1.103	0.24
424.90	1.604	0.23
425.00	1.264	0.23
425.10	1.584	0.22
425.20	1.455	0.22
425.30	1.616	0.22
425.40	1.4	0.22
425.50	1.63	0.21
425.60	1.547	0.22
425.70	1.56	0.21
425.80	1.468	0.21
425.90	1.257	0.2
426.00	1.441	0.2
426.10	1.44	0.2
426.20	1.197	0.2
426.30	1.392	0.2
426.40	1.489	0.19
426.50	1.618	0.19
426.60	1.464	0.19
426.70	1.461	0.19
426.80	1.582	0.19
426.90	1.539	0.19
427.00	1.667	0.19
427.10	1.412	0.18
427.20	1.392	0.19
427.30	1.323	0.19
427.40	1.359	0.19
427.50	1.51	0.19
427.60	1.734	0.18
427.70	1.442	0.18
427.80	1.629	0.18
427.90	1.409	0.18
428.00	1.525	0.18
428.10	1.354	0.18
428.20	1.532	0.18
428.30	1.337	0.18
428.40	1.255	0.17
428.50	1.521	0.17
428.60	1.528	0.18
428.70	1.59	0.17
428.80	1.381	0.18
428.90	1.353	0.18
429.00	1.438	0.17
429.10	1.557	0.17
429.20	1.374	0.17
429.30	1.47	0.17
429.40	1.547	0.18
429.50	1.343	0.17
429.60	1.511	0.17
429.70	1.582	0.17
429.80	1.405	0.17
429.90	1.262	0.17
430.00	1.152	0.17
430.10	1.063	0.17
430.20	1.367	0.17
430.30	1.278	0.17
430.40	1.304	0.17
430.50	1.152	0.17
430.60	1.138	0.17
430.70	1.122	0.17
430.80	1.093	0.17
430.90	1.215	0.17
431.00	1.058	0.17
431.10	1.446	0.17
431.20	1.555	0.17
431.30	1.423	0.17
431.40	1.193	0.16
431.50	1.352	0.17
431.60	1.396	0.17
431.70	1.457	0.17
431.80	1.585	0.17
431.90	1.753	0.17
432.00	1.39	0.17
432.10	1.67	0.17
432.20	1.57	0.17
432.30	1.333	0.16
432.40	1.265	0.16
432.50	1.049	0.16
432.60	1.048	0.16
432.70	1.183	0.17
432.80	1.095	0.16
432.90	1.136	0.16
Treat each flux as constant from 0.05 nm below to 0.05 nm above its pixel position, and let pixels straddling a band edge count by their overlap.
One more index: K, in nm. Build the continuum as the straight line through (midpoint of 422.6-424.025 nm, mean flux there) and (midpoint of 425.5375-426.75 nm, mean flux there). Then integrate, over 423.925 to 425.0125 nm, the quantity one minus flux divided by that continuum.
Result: 0.05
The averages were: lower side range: 1.51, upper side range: 1.45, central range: 1.42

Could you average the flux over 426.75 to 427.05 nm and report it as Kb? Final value 1.6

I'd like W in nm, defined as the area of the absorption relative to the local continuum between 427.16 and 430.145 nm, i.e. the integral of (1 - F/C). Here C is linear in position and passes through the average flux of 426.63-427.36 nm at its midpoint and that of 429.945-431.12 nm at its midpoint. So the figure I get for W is -0.191 nm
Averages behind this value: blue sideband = 1.48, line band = 1.43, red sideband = 1.19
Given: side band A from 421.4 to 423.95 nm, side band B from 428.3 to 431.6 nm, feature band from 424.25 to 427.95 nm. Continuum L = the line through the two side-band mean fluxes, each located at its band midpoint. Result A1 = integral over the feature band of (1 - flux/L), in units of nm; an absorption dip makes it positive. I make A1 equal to -0.12 nm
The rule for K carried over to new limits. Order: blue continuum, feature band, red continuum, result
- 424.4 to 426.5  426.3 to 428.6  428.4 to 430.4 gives -0.093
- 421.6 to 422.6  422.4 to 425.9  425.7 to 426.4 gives -0.108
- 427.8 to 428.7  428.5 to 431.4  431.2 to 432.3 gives 0.230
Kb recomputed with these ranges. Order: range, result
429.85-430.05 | 1.21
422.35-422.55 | 1.62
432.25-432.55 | 1.22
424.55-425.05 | 1.4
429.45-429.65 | 1.43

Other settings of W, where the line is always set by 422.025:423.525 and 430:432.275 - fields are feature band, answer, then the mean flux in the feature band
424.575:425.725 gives 0.02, 1.48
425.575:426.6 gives 0.03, 1.44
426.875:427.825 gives -0.03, 1.5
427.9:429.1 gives -0.02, 1.44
